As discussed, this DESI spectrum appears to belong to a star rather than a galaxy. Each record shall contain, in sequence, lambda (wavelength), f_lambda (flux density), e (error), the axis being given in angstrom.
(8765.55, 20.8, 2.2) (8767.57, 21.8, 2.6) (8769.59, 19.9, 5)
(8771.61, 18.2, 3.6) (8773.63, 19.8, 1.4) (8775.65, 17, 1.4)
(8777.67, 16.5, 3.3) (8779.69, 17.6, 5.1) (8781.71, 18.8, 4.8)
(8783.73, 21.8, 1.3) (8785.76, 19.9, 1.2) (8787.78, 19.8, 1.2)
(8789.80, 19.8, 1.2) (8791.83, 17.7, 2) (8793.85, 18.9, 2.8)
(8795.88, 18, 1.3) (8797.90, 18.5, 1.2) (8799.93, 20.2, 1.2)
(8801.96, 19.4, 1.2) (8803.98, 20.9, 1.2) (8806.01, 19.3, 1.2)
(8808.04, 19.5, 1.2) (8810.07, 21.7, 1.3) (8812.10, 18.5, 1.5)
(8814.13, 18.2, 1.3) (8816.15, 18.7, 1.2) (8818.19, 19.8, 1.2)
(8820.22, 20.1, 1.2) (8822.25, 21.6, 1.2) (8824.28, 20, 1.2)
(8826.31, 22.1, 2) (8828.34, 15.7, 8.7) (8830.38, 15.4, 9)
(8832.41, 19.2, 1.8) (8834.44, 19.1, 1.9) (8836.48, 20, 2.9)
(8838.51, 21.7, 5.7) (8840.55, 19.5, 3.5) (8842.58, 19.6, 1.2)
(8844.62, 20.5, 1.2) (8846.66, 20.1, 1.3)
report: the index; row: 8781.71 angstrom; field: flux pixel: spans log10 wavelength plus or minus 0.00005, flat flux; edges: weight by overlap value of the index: 18.8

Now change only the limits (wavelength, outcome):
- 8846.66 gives 20.1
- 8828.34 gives 15.7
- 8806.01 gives 19.3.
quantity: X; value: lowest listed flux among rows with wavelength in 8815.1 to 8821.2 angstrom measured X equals 18.7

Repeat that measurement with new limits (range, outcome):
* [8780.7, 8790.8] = 18.8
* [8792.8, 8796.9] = 18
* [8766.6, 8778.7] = 16.5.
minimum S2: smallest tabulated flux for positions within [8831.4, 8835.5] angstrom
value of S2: 19.1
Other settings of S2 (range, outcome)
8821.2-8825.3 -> 20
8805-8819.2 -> 18.2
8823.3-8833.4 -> 15.4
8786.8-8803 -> 17.7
